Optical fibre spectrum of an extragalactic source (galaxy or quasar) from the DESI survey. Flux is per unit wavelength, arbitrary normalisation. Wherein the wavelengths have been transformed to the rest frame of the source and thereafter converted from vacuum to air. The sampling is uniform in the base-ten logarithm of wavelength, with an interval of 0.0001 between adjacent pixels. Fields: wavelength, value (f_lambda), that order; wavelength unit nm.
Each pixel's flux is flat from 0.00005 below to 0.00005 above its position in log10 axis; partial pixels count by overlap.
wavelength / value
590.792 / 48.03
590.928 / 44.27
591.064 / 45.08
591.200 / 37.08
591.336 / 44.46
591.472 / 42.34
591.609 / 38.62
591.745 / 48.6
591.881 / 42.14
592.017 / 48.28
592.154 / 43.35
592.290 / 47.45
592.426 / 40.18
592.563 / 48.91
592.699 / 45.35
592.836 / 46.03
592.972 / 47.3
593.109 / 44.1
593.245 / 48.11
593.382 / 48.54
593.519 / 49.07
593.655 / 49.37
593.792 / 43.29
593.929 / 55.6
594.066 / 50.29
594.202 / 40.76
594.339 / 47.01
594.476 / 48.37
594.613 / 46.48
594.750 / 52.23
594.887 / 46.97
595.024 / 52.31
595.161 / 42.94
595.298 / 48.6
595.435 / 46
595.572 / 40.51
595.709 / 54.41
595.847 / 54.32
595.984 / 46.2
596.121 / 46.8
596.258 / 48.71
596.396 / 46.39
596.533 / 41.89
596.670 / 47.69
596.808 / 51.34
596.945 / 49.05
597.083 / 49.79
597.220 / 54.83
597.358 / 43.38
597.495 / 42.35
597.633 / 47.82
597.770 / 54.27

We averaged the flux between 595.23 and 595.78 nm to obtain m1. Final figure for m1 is 47.4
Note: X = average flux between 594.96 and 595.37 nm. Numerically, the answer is 47.9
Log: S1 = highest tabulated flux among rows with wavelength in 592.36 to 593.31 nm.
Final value 48.91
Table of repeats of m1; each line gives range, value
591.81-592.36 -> 45.4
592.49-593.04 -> 46.8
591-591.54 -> 42.3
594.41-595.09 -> 49.2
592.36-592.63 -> 44.5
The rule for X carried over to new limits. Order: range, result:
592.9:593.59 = 47.5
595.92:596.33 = 47.2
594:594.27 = 45.6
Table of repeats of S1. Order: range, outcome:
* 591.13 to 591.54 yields 44.46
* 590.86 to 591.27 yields 45.08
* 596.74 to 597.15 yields 51.34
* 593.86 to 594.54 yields 55.6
